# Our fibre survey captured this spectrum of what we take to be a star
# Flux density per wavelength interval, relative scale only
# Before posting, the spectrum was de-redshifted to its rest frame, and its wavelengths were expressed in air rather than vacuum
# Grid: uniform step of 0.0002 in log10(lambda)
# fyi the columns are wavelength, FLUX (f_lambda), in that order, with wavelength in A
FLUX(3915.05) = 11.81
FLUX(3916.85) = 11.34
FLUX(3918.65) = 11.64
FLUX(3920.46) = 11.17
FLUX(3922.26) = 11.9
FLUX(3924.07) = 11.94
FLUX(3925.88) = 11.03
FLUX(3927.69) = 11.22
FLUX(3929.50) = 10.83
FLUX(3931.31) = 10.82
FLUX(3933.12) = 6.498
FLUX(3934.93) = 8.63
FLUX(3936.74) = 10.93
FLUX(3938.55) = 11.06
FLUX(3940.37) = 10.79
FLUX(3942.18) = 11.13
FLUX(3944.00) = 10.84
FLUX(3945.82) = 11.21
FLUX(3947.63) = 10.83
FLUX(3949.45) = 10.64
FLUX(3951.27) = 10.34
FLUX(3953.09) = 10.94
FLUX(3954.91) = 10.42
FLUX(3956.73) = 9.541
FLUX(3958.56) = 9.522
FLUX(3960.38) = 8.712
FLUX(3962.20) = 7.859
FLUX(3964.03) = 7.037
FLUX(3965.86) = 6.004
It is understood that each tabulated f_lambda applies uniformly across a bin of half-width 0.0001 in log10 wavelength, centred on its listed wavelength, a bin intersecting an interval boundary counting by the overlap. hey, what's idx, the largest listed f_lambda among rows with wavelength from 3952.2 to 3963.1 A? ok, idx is 10.94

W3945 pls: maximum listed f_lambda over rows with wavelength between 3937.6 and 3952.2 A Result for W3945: 11.21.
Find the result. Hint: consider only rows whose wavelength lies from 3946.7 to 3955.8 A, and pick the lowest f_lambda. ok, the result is 10.34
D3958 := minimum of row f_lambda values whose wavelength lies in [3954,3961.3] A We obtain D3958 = 8.712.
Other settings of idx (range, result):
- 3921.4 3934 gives 11.94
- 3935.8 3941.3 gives 11.06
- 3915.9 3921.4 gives 11.64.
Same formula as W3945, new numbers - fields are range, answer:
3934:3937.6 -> 10.93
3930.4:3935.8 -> 10.82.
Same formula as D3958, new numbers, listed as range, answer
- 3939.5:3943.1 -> 10.79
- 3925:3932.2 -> 10.82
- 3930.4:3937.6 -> 6.498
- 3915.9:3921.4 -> 11.17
